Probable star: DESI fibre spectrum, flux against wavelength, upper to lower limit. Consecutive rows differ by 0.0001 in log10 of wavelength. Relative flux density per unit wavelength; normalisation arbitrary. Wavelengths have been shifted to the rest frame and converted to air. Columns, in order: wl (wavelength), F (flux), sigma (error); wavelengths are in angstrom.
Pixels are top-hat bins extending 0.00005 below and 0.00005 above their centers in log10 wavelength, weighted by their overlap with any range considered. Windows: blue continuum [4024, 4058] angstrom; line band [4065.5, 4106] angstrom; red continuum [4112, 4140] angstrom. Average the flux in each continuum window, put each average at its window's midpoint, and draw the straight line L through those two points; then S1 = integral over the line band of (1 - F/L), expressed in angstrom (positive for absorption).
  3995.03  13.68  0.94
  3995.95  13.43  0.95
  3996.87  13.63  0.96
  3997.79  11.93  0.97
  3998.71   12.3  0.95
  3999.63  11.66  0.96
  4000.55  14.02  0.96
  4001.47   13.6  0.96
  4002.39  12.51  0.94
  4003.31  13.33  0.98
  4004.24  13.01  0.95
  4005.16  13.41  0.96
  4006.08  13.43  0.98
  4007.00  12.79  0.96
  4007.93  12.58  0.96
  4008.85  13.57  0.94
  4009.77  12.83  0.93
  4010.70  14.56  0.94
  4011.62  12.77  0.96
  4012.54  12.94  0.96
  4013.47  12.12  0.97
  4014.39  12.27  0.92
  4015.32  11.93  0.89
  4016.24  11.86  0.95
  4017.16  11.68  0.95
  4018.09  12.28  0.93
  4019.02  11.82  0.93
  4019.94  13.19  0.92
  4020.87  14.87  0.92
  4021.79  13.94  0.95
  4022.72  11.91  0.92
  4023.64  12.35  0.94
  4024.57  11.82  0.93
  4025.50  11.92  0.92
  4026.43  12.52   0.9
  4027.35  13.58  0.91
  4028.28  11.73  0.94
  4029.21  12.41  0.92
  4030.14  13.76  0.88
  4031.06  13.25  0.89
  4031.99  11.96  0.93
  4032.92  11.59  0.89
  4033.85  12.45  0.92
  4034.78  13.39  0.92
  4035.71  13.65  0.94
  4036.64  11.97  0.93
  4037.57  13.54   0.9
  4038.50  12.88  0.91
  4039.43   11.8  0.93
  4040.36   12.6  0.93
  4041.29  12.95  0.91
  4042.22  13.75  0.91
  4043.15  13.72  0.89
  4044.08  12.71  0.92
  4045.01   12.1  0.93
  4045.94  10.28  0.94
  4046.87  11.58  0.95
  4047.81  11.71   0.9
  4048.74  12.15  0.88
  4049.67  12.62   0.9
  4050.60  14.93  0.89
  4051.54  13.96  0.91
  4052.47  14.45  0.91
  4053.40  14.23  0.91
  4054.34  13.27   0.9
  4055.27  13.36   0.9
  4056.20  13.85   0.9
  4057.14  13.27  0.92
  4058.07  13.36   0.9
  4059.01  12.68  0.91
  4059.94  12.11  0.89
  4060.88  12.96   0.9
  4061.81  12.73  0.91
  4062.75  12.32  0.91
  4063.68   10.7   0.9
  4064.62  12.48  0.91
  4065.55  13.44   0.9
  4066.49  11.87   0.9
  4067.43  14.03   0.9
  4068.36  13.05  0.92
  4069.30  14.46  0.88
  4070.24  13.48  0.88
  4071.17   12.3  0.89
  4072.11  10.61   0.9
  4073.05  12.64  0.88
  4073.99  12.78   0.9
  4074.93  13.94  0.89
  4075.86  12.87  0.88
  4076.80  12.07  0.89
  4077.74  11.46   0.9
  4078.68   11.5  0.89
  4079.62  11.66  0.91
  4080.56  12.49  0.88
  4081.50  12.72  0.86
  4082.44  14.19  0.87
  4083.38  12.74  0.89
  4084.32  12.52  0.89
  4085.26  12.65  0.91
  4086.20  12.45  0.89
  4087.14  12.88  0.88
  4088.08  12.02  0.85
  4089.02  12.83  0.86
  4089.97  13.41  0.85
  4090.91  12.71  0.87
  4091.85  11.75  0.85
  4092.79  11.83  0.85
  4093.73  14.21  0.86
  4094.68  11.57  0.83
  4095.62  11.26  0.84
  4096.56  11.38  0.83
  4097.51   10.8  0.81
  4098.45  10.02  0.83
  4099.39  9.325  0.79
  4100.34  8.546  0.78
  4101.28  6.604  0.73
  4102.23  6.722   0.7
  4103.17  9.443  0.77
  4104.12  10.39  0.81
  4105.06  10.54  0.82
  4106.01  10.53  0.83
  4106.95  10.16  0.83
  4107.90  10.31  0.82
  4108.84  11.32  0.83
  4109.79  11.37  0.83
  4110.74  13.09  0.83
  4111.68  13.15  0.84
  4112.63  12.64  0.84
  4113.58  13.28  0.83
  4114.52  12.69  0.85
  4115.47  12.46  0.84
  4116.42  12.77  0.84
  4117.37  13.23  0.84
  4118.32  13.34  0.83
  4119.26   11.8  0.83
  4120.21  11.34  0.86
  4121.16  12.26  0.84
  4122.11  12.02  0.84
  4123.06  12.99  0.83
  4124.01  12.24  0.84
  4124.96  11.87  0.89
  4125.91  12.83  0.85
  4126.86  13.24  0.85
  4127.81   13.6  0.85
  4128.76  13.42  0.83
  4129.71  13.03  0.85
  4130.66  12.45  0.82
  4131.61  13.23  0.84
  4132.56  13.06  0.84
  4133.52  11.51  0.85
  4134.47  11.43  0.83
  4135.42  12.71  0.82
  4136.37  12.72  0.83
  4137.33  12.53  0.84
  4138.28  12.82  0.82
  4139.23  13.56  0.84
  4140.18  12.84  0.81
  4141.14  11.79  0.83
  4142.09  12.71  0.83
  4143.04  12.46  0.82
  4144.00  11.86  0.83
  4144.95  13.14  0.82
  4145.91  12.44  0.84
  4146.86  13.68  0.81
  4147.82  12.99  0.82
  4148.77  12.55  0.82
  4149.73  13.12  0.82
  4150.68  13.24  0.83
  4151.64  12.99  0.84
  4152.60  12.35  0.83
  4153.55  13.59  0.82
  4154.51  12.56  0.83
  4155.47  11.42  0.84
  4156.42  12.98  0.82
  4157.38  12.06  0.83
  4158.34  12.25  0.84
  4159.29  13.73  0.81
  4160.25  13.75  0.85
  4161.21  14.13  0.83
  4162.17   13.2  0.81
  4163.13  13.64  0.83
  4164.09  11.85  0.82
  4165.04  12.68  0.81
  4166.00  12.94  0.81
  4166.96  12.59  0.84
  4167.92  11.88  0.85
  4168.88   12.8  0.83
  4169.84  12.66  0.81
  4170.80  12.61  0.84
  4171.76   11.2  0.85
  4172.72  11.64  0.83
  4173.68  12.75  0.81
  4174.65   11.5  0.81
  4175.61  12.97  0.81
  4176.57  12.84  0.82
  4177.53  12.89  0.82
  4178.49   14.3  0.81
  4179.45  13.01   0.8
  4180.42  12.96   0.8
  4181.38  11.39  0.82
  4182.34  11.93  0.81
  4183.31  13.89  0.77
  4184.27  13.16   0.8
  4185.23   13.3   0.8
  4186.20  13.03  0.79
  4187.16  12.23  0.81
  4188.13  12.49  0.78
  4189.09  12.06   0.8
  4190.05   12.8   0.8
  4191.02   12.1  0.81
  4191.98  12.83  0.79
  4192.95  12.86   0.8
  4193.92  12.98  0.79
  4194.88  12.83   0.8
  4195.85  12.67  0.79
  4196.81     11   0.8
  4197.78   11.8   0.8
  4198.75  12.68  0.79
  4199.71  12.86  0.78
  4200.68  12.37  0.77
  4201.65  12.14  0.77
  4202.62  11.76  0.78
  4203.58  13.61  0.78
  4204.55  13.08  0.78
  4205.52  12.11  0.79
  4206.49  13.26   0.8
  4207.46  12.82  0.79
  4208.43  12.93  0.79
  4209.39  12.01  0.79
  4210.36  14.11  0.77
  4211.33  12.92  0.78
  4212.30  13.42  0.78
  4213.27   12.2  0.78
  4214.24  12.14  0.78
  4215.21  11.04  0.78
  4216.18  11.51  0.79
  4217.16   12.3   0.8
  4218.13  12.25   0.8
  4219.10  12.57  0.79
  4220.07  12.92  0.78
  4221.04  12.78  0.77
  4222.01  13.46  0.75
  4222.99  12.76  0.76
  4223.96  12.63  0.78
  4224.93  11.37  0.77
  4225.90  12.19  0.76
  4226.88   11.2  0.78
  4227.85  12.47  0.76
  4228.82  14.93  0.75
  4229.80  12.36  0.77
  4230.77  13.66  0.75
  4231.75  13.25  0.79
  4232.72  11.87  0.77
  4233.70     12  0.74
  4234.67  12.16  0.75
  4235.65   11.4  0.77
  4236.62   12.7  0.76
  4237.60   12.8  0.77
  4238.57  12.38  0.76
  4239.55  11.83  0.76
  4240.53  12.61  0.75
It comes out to 2.9 angstrom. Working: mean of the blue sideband 12.8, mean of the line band 11.8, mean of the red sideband 12.7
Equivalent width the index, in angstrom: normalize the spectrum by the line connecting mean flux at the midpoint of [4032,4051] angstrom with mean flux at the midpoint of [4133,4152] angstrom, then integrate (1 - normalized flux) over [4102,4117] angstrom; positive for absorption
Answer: 1.47 angstrom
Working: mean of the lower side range 12.6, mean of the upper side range 12.7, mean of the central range 11.4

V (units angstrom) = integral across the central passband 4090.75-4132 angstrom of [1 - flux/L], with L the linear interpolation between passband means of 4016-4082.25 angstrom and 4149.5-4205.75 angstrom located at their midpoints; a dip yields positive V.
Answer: 3.3 angstrom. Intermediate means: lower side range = 12.7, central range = 11.7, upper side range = 12.7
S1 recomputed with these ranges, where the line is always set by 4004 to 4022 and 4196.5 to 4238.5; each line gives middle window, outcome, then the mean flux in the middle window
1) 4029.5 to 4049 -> 0.4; 12.6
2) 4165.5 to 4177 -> 0.2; 12.4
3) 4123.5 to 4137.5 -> 0.0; 12.7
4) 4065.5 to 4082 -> 0.2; 12.6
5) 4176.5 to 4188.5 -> -0.3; 12.9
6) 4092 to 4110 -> 3.4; 10.3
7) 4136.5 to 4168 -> -0.4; 12.8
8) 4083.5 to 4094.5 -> 0.1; 12.6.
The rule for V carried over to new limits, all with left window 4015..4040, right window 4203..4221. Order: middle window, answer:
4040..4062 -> -0.7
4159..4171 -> -0.3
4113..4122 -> 0.0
